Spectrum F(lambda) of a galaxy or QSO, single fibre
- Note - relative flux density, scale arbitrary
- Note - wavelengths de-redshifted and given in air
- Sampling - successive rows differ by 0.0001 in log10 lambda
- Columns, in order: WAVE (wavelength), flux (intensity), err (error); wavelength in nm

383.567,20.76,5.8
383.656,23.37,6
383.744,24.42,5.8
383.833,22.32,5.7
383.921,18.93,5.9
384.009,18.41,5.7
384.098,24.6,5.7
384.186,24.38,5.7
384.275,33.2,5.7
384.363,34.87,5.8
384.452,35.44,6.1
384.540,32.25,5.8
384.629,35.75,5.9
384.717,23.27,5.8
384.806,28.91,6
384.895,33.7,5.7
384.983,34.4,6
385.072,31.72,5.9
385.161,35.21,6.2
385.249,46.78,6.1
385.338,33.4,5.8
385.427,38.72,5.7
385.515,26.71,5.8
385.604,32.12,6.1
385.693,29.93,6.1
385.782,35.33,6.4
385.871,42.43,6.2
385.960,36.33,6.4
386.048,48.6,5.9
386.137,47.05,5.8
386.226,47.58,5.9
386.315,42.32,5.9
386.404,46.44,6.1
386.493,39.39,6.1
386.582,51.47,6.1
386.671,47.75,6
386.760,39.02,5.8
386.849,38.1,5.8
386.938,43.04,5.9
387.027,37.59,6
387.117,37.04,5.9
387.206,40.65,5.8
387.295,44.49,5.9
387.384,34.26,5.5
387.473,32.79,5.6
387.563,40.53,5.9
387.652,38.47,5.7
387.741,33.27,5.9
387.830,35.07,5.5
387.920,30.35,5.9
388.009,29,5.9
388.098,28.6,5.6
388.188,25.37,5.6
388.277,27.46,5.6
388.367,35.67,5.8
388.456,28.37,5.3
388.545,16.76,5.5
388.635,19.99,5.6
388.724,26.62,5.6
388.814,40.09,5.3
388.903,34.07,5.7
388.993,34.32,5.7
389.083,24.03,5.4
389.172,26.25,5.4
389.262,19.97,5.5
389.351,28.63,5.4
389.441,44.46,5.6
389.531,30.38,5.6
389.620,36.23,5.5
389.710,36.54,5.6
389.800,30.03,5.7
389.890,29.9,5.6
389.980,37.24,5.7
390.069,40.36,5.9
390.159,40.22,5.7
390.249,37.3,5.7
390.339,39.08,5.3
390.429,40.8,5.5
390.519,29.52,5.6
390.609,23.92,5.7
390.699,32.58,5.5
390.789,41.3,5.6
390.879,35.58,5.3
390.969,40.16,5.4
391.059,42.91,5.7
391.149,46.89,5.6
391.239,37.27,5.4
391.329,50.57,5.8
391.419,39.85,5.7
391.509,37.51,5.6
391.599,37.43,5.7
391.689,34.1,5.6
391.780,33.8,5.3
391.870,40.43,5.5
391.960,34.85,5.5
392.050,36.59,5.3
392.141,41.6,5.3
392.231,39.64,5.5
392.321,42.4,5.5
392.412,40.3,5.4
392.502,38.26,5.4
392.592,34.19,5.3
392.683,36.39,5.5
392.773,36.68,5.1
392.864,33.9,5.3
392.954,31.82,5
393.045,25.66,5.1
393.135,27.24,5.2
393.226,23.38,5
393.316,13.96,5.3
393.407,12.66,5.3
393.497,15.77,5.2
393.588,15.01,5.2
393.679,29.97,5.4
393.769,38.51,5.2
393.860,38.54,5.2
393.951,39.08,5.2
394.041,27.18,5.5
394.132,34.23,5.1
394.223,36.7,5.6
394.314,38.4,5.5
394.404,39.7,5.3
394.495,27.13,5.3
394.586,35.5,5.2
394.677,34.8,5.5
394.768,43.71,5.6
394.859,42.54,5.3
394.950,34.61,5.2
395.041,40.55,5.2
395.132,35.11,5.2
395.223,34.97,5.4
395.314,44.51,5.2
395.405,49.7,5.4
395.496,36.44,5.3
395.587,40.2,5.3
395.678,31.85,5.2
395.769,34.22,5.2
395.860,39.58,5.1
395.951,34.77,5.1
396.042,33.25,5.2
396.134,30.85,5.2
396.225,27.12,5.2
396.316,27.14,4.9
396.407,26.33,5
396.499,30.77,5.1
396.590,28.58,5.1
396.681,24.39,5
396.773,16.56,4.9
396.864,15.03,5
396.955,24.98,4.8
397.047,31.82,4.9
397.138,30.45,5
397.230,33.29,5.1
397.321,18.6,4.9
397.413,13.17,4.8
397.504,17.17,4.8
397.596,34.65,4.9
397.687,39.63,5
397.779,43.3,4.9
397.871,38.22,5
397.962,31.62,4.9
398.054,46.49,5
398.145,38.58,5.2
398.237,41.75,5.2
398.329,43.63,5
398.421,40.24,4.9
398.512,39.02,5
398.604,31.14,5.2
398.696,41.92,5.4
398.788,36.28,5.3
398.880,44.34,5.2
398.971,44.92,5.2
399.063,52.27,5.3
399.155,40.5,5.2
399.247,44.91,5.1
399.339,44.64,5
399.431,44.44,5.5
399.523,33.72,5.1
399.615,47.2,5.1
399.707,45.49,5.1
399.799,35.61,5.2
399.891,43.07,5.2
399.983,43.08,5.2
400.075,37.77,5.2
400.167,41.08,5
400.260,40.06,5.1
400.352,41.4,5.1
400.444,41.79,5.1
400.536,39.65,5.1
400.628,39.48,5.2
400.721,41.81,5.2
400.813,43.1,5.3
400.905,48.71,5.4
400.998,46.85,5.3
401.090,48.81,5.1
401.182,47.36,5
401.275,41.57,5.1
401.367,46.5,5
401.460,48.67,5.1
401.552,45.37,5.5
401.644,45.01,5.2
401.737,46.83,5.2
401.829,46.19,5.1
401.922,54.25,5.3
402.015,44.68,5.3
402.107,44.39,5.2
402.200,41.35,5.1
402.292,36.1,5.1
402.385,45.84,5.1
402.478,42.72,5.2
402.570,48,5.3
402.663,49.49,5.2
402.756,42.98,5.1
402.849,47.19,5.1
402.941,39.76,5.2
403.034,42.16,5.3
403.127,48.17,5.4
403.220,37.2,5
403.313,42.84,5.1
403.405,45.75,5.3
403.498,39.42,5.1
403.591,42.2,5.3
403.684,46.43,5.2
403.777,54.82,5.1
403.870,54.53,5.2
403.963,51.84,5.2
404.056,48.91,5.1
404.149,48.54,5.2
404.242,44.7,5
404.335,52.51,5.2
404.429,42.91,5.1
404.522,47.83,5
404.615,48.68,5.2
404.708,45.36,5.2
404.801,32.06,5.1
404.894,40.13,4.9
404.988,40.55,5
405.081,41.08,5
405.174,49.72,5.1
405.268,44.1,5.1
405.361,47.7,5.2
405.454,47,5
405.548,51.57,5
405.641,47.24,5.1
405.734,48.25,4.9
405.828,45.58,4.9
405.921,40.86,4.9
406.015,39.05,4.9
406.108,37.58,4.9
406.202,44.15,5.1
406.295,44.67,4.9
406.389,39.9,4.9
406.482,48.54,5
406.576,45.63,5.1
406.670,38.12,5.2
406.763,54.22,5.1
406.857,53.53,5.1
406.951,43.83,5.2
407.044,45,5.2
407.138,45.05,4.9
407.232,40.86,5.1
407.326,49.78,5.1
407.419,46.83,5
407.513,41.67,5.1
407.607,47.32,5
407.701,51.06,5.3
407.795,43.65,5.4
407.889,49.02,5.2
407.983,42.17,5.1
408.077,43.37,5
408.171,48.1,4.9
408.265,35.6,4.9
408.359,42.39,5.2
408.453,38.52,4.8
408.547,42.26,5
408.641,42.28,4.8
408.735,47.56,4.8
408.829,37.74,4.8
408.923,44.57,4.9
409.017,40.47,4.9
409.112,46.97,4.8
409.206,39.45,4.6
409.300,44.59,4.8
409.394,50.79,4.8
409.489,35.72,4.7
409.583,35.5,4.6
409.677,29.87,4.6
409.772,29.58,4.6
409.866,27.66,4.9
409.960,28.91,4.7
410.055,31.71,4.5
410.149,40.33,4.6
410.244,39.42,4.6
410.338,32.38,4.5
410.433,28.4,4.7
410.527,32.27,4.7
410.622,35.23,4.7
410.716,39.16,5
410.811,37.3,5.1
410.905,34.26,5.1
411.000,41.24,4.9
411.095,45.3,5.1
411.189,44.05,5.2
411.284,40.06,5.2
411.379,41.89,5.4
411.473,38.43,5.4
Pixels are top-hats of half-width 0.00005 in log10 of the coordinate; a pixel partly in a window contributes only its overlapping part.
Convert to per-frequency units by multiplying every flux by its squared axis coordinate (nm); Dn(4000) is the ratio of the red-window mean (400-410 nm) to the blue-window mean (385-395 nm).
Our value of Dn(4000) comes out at 1.35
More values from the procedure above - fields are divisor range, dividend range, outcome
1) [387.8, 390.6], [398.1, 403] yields 1.45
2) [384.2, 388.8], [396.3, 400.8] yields 1.09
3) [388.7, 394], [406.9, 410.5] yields 1.31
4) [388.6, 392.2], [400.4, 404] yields 1.35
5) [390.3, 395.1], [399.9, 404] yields 1.34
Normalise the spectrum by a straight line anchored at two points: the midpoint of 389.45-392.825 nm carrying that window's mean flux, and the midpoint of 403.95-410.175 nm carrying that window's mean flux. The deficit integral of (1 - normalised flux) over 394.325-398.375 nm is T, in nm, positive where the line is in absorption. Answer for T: 0.612 nm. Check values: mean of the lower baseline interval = 37.4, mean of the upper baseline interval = 43.3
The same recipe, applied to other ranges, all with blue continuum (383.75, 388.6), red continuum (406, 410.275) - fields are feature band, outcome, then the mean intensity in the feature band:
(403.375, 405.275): -0.24 nm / 45.8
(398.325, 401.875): -0.32 nm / 42.9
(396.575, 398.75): 0.38 nm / 31.9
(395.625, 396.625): 0.17 nm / 31.4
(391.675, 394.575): 0.35 nm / 32.5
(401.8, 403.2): -0.16 nm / 44.7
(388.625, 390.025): 0.17 nm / 31.5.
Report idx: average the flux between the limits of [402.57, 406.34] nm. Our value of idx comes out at 45.2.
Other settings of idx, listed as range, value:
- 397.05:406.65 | 42.7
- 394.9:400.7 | 36.2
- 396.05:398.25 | 29.5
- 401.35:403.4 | 44.8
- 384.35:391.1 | 35.2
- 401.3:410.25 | 43.9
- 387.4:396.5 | 33.9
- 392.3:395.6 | 33.7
